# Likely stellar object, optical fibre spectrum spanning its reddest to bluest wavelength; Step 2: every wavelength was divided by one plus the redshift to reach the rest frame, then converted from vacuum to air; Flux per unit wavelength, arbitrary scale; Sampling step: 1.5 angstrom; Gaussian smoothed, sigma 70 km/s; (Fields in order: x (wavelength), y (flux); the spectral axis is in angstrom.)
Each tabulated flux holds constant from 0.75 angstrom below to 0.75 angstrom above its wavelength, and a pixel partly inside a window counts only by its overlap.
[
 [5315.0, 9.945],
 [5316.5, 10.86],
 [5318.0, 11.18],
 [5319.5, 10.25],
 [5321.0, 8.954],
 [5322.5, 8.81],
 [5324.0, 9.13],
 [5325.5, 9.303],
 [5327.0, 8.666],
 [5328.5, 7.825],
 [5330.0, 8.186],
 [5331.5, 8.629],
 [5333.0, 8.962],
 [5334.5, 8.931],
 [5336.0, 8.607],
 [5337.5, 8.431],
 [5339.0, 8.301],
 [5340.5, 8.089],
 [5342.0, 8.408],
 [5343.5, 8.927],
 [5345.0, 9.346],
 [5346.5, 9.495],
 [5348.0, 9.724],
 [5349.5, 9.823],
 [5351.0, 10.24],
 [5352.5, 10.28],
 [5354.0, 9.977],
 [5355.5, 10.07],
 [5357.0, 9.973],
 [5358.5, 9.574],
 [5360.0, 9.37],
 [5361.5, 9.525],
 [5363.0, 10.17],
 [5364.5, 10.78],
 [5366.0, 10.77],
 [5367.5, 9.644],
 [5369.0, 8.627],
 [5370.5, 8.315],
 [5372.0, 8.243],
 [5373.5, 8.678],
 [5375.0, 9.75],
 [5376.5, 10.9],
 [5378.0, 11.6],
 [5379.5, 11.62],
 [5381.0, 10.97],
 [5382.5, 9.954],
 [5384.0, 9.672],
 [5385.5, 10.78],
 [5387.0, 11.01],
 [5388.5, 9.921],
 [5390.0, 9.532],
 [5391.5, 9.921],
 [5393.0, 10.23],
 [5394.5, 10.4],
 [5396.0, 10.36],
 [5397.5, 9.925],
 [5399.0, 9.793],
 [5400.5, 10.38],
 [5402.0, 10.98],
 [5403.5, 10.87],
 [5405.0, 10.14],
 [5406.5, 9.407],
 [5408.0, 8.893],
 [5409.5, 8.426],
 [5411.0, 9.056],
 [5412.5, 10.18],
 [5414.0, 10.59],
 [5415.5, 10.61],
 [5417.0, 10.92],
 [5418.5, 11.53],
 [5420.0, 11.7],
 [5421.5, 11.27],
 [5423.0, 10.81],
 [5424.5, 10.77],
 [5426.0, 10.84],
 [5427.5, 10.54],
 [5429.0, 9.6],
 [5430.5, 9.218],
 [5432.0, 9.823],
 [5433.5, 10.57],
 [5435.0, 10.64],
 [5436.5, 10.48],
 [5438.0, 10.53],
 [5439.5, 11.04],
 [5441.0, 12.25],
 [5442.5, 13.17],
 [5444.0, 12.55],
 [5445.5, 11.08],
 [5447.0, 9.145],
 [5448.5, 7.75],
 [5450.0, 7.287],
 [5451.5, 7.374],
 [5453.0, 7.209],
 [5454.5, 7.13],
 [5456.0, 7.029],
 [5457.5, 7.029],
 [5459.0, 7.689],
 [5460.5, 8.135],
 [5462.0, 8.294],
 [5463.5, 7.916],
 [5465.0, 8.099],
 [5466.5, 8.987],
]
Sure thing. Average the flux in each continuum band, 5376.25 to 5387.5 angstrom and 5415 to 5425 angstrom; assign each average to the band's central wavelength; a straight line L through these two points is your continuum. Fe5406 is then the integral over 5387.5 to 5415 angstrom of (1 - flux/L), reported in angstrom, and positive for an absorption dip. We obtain 2.50 angstrom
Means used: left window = 10.8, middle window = 9.96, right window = 11.1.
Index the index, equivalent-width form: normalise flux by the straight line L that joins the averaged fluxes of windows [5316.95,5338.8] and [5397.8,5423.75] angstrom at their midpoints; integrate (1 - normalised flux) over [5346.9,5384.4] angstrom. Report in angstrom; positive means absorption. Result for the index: -1.3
